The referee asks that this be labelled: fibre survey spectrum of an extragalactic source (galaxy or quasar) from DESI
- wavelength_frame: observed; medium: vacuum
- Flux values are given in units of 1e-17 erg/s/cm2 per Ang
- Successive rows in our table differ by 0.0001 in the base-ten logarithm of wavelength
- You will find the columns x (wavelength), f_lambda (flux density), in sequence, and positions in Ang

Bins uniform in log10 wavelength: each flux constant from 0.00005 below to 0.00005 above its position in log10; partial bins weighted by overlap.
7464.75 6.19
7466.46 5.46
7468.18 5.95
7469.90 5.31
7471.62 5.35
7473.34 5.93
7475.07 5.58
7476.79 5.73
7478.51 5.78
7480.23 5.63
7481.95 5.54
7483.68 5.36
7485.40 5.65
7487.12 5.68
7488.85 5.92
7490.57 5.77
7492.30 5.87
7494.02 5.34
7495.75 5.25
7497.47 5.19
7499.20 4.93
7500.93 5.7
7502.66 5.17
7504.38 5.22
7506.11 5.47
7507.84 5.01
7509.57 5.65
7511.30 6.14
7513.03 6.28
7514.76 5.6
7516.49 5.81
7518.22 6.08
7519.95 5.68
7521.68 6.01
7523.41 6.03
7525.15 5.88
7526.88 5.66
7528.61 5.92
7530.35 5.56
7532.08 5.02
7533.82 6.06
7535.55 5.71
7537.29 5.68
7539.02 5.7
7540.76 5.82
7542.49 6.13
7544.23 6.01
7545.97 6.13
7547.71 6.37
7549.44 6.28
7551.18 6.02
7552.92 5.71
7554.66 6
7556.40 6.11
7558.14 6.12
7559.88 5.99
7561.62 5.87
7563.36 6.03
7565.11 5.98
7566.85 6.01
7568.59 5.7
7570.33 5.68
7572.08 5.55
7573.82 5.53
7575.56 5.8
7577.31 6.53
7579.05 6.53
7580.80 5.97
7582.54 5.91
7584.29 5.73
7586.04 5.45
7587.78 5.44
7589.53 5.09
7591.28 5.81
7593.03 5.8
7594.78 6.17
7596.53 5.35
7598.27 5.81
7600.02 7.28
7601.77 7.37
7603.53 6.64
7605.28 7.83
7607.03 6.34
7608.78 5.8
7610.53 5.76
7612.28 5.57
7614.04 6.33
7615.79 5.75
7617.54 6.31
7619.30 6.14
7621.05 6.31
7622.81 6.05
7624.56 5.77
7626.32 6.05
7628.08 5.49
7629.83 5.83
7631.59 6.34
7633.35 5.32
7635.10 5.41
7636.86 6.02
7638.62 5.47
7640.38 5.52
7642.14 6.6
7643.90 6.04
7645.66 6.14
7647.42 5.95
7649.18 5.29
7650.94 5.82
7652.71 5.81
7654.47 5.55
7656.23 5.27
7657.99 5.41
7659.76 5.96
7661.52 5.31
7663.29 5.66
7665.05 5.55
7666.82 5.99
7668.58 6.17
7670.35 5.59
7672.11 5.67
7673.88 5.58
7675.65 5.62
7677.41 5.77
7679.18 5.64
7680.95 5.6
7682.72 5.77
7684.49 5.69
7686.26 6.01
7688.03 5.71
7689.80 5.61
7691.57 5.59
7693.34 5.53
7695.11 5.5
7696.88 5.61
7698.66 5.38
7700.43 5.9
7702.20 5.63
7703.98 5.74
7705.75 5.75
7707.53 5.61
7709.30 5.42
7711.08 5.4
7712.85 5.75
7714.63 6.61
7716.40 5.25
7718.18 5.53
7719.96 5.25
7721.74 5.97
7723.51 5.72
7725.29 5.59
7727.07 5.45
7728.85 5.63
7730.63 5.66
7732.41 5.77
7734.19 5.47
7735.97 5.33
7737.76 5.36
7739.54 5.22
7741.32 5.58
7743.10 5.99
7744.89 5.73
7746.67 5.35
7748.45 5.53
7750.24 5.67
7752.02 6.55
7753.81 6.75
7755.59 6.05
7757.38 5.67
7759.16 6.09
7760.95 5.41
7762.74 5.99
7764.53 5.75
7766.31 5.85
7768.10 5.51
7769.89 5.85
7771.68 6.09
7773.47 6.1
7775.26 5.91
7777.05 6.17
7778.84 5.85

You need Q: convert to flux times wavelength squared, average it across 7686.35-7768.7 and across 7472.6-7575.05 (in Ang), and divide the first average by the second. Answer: 1.0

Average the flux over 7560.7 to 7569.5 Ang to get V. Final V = 5.92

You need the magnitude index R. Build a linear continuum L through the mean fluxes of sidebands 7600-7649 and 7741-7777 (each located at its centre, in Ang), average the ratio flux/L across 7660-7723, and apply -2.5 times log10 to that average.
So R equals 0.06 mag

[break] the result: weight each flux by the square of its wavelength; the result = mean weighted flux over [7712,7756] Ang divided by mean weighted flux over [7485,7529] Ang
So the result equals 1.07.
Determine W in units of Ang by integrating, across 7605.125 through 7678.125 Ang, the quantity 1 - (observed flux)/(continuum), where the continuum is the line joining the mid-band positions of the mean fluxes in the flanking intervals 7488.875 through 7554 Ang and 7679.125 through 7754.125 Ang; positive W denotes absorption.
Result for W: -2.0 Ang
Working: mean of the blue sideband 5.73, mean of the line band 5.84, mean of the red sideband 5.66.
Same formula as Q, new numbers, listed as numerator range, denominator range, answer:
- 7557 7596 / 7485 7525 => 1.06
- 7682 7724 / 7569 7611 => 0.96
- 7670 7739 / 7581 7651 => 0.96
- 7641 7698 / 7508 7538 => 1.03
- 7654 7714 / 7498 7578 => 1.01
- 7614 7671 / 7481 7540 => 1.07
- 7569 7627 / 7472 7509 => 1.13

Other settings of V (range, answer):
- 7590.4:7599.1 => 5.79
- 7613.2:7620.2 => 6.14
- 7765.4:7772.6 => 5.83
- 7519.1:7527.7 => 5.85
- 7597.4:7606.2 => 6.98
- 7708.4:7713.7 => 5.53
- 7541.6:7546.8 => 6.09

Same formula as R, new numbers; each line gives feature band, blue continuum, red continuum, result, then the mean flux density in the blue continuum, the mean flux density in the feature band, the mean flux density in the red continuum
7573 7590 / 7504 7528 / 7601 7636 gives 0.03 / 5.76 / 5.82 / 6.12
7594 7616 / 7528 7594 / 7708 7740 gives -0.10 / 5.86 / 6.33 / 5.58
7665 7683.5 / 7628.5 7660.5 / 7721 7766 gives 0.00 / 5.76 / 5.73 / 5.73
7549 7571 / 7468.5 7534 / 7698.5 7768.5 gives -0.06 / 5.62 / 5.96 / 5.7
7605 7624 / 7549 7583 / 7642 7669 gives -0.05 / 5.96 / 6.14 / 5.75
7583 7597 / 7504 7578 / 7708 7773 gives 0.04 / 5.85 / 5.62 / 5.72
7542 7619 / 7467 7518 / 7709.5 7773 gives -0.07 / 5.58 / 6.04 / 5.72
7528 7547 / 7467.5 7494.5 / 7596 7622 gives 0.03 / 5.65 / 5.8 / 6.32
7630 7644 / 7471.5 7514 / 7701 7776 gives -0.03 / 5.57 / 5.83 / 5.73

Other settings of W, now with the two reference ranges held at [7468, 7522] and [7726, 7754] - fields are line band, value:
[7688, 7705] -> 0.1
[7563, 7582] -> -1.1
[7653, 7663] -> 0.2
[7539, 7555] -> -1.2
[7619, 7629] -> -0.6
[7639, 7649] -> -0.6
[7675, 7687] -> -0.2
